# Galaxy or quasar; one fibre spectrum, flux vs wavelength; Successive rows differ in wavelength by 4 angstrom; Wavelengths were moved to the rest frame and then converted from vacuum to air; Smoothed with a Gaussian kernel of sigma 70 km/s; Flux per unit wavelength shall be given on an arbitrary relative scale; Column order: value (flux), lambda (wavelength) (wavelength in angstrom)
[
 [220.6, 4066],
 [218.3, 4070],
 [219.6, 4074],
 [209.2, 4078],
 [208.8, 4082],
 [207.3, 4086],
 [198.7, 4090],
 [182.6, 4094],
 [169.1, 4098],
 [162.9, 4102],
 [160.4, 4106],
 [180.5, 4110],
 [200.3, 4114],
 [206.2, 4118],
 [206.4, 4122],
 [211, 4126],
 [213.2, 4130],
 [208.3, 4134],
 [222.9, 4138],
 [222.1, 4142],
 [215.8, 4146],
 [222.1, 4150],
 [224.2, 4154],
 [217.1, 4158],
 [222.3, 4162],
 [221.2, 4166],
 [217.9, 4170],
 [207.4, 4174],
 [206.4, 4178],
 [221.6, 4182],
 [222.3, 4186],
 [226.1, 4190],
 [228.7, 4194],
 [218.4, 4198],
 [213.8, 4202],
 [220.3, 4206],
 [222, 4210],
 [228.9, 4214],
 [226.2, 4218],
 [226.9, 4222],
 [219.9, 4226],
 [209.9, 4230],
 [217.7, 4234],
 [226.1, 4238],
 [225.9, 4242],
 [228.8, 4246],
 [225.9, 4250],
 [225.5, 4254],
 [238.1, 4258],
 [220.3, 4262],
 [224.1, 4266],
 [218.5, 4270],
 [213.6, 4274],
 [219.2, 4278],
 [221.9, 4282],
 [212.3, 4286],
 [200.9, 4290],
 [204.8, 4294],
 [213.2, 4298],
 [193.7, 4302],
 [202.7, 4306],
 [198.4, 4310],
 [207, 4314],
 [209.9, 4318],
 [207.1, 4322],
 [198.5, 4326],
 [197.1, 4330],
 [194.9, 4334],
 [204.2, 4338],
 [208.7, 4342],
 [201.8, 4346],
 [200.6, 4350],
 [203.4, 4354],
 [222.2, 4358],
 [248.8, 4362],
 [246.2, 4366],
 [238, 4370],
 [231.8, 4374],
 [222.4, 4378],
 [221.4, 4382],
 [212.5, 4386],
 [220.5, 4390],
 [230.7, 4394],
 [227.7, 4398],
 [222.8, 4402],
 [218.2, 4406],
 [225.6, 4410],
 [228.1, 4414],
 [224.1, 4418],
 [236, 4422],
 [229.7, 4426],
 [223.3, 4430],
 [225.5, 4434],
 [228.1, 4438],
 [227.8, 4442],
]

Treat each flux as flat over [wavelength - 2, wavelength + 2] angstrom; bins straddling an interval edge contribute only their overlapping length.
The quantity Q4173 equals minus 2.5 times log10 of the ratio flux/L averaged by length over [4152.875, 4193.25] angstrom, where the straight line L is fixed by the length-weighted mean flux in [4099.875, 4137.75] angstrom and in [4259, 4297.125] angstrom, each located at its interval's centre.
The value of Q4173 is -0.085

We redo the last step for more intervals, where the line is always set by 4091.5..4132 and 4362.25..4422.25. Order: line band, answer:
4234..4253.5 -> -0.09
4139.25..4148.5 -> -0.14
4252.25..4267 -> -0.09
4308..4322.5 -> 0.06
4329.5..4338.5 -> 0.11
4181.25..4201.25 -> -0.12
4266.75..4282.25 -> -0.03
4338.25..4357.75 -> 0.08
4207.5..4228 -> -0.11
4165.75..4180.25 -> -0.08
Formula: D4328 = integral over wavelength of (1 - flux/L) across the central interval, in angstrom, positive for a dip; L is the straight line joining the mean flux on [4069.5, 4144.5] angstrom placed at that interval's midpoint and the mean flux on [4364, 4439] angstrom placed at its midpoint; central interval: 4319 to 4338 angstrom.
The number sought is 1.7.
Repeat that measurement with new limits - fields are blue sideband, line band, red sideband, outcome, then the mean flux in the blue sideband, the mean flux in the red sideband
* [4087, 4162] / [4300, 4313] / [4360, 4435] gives 1.2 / 202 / 228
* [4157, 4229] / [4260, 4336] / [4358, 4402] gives 5.7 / 220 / 229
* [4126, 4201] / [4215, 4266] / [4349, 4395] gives -0.8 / 219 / 225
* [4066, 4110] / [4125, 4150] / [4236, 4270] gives -1.5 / 194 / 226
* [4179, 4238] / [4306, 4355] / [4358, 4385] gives 5.9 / 222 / 233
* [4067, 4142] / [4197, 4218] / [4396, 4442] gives -1.3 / 200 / 226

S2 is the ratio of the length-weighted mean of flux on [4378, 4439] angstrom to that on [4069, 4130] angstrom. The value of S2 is 1.15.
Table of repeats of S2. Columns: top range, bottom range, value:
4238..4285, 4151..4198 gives 1.02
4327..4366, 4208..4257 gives 0.94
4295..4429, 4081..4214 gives 1.04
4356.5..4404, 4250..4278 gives 1.03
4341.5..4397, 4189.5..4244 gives 1.00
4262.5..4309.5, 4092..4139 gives 1.09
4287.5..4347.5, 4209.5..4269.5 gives 0.90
